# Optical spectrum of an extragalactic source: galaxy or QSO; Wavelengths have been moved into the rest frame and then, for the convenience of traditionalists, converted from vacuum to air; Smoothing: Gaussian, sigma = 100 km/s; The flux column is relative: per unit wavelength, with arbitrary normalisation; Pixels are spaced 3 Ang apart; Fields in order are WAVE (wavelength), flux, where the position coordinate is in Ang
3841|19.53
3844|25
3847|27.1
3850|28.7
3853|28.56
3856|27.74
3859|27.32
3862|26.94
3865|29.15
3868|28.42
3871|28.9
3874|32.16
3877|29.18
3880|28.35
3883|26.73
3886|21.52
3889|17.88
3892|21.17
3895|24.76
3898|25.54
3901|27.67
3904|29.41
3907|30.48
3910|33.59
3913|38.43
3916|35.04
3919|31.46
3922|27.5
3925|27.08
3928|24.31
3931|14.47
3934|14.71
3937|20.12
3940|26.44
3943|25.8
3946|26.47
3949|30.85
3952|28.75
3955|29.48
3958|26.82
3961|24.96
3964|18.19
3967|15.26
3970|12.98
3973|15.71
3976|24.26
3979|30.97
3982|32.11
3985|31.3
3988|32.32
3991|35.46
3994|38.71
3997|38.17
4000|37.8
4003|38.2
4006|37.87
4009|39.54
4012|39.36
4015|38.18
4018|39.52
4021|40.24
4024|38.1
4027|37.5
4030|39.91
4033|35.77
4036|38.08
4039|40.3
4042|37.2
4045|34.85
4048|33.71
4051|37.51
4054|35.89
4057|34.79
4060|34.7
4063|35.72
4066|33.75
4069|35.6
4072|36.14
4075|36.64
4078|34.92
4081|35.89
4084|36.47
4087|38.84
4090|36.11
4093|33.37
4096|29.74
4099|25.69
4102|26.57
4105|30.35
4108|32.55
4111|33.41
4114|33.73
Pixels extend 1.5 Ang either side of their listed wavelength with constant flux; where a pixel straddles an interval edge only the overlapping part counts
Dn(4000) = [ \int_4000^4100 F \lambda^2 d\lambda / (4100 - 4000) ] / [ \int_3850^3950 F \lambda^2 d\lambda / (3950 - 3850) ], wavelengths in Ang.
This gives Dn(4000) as 1.46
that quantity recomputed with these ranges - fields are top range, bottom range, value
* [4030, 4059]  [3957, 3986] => 1.65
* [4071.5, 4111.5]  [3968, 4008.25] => 1.12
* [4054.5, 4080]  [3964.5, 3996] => 1.37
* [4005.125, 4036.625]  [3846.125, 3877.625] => 1.46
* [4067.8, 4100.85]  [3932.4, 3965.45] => 1.49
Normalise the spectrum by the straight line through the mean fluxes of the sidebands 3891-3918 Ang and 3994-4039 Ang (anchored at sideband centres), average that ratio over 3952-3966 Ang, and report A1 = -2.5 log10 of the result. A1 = 0.34 mag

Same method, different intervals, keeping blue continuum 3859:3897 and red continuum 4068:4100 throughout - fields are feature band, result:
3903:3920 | -0.20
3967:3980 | 0.45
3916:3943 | 0.18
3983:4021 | -0.19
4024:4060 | -0.12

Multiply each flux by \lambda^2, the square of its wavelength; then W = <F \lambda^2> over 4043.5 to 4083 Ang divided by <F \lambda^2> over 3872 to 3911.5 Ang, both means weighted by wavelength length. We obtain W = 1.44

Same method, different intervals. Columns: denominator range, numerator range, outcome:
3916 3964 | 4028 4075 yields 1.51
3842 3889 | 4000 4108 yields 1.44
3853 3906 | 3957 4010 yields 1.16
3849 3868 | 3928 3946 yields 0.78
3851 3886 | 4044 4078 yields 1.38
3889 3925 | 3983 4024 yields 1.36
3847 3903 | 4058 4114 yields 1.40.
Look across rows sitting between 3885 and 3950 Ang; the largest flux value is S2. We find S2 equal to 38.43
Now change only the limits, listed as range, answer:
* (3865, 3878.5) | 32.16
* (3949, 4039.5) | 40.3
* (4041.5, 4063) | 37.51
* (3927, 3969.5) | 30.85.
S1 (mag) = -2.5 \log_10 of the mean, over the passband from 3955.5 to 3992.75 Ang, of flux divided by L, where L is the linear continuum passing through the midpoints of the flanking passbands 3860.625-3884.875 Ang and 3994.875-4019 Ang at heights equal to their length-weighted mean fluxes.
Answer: 0.39 mag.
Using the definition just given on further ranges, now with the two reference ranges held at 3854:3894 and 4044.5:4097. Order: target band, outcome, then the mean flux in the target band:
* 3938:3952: 0.094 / 27.3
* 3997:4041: -0.169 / 38.6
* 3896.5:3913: -0.082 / 30.2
